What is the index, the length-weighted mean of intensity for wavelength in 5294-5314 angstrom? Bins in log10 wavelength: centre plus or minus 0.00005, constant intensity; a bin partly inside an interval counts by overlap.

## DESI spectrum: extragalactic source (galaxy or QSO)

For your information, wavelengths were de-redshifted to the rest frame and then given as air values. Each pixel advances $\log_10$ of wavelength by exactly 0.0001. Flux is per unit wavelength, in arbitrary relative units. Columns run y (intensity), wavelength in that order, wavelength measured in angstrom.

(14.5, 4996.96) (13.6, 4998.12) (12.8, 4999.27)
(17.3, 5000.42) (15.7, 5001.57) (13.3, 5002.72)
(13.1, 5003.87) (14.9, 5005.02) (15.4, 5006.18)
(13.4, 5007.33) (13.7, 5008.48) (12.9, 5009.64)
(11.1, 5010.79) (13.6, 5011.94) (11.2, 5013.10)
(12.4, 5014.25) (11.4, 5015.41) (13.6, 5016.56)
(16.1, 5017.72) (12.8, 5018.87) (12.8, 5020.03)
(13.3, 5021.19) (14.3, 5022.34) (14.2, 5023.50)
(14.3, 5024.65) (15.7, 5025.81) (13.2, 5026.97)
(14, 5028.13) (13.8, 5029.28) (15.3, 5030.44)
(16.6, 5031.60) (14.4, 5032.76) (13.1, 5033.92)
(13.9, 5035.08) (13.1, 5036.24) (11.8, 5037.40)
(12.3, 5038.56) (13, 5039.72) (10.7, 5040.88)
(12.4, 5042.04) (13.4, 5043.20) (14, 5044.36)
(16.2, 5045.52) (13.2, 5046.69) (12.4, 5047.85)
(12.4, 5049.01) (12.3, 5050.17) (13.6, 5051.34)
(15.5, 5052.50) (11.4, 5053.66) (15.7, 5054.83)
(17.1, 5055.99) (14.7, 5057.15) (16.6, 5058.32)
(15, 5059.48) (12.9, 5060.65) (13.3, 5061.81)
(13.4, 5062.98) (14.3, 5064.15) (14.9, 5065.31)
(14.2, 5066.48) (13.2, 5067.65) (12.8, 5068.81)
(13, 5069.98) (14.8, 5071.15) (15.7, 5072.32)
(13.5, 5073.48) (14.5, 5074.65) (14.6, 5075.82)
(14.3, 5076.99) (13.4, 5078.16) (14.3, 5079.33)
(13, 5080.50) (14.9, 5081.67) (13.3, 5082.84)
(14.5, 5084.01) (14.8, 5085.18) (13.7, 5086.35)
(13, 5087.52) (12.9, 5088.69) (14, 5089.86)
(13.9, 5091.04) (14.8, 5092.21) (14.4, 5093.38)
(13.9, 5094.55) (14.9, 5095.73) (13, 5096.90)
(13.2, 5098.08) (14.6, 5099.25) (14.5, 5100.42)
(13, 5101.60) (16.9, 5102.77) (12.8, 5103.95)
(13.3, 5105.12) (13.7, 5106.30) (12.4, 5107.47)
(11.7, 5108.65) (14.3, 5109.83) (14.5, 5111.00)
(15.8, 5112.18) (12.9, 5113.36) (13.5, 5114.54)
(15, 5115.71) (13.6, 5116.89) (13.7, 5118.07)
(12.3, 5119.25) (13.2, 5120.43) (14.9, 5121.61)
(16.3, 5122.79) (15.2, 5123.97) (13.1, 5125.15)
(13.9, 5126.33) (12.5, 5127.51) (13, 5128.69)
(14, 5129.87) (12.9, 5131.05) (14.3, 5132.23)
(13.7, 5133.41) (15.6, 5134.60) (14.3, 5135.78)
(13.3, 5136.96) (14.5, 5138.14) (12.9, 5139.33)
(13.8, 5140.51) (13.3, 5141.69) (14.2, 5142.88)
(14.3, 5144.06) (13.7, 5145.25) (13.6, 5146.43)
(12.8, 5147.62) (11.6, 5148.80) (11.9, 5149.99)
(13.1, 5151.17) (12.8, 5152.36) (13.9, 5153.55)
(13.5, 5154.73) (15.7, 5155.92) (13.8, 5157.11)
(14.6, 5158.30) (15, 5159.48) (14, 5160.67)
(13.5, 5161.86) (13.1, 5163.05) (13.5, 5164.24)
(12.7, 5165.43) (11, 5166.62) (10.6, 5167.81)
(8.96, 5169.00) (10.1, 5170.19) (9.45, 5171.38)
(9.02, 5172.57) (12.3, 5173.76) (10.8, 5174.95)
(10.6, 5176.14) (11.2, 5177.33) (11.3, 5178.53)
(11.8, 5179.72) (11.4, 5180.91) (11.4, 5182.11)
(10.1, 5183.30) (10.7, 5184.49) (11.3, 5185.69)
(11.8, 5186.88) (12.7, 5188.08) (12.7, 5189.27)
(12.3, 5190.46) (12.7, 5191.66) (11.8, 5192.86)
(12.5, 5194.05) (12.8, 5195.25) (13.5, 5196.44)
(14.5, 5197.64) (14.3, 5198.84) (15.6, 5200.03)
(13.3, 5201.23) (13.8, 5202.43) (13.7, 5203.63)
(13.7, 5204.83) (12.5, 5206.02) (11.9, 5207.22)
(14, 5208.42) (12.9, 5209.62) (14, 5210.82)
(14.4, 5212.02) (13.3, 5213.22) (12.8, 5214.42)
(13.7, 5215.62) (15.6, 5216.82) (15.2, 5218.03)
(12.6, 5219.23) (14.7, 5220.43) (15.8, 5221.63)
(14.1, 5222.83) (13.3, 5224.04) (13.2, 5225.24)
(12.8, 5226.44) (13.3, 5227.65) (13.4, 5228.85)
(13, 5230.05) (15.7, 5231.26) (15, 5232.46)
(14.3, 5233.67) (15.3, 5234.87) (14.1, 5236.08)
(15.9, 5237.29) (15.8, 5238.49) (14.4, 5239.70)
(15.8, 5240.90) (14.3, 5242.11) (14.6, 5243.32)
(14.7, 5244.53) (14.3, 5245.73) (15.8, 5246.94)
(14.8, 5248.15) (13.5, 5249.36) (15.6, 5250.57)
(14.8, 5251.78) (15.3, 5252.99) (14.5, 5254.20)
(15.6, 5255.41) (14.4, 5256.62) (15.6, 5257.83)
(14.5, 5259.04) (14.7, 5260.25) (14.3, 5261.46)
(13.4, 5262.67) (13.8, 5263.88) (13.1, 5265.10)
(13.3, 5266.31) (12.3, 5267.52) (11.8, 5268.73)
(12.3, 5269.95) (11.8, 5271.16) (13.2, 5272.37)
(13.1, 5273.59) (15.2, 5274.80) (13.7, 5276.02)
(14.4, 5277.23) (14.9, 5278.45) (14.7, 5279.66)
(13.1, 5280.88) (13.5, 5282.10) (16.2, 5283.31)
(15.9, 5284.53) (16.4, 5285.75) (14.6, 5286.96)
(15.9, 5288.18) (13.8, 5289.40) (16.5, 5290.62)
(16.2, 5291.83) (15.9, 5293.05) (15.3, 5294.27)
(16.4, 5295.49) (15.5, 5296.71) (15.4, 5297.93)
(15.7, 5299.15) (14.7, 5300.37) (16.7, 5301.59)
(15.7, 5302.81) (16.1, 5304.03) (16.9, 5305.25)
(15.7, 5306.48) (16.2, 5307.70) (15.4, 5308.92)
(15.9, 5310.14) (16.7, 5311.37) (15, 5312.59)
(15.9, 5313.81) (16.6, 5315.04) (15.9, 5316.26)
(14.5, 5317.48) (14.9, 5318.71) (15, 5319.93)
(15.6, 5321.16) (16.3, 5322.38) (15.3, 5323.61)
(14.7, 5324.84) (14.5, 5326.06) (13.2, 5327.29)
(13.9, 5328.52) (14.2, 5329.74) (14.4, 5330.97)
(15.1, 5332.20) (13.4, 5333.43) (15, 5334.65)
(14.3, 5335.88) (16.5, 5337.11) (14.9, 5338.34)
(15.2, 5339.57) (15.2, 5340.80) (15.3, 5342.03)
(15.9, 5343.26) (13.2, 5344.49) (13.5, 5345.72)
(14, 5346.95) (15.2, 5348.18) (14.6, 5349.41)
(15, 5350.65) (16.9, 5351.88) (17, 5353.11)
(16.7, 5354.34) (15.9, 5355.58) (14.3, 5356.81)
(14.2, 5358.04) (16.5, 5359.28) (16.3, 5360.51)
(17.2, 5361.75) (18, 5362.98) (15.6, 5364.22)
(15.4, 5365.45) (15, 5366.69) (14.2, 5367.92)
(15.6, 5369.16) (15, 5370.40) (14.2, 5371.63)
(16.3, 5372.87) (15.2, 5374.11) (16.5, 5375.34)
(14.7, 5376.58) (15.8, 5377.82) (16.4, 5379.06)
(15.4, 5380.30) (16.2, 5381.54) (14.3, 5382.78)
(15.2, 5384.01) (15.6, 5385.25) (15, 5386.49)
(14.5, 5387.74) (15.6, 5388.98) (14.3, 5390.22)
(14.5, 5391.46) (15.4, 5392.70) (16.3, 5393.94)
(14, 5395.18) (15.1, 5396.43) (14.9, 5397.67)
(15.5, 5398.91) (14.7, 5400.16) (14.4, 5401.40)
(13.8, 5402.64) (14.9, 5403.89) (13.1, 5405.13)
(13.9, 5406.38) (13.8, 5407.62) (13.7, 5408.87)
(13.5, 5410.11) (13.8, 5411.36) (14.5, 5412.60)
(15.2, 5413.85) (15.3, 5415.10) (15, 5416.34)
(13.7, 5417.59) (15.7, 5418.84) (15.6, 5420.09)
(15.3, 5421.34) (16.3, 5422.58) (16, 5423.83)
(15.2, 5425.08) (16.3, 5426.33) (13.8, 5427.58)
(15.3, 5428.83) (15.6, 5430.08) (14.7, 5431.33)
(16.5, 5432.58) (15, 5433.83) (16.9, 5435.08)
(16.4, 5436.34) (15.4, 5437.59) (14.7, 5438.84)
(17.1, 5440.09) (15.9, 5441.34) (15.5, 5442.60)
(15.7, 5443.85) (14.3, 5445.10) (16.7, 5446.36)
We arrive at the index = 15.8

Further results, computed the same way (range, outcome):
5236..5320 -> 14.9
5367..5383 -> 15.4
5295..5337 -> 15.3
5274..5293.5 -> 15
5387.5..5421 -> 14.6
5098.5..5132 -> 13.8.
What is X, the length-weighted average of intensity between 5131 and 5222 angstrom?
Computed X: 12.9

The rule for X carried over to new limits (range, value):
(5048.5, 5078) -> 14.1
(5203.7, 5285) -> 14.1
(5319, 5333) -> 14.7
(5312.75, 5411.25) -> 15.1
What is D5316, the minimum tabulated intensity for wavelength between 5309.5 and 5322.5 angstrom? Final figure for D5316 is 14.5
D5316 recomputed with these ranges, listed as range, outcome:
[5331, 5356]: 13.2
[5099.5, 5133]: 11.7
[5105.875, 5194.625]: 8.96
